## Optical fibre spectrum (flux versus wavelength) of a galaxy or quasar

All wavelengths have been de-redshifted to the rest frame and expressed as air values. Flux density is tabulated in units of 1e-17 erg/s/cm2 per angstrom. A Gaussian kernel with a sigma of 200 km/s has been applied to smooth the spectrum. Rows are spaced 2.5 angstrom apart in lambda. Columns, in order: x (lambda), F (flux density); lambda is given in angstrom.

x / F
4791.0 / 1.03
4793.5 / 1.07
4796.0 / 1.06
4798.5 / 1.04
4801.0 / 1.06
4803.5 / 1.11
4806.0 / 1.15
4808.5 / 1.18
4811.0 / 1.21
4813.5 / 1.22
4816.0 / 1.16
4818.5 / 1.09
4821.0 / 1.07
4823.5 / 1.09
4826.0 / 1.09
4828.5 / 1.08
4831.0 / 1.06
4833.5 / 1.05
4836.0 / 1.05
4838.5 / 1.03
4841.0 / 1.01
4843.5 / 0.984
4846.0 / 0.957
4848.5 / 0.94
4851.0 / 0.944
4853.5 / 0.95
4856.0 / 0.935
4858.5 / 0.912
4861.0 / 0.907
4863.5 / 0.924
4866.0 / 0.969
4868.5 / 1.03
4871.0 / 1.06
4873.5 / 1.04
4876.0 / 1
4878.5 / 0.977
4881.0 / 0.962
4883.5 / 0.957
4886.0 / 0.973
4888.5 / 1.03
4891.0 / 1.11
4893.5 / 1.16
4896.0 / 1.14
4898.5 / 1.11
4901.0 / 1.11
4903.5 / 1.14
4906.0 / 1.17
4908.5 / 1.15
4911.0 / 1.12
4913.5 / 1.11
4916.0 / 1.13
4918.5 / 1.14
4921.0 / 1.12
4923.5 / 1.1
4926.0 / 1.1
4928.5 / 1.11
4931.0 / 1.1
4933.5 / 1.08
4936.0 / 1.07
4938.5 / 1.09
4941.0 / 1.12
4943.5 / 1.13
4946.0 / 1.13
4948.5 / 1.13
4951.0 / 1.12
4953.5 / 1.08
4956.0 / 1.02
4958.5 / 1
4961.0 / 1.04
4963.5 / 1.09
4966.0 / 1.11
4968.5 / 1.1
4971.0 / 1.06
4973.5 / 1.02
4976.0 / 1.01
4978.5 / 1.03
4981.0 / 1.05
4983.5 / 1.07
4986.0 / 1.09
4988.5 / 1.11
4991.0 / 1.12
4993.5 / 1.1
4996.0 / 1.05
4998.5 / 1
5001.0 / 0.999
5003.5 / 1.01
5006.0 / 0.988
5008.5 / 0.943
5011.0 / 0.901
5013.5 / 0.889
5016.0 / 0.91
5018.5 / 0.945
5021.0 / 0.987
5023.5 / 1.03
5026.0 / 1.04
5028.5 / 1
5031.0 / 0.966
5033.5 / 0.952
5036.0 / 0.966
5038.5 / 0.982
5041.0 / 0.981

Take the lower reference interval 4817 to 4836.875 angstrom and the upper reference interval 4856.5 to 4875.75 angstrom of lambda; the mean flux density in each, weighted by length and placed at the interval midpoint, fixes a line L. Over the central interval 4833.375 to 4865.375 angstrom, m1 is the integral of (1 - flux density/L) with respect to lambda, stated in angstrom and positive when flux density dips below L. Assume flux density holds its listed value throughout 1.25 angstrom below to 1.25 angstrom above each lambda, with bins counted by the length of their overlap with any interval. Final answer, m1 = 1.7 angstrom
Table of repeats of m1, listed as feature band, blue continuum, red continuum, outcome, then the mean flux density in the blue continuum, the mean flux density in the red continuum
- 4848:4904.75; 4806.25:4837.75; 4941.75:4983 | 4.3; 1.11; 1.07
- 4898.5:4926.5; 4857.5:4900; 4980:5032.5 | -3.1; 1.02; 1.01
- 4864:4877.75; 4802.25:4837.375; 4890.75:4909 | 1.4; 1.11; 1.14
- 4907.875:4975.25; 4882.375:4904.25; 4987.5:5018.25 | -3.2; 1.08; 0.999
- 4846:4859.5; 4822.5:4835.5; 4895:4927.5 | 1.9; 1.07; 1.13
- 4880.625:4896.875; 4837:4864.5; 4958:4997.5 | -1.0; 0.955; 1.07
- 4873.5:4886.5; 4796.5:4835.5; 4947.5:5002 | 1.3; 1.11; 1.06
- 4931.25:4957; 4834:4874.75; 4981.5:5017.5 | -2.5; 0.979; 1.01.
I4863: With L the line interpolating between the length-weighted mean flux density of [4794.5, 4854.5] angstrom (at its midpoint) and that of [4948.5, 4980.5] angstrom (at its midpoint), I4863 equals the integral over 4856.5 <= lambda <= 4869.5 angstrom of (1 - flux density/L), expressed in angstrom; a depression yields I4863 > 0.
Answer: 1.4 angstrom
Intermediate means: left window 1.07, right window 1.06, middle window 0.946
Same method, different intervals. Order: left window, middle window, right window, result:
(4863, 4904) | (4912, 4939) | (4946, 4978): -1.3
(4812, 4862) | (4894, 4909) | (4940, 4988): -1.2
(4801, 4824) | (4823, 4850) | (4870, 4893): 1.7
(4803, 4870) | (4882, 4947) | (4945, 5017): -3.9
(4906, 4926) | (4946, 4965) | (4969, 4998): 0.3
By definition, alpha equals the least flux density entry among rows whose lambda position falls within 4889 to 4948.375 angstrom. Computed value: 1.07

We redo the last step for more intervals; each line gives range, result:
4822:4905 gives 0.907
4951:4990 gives 1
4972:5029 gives 0.889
